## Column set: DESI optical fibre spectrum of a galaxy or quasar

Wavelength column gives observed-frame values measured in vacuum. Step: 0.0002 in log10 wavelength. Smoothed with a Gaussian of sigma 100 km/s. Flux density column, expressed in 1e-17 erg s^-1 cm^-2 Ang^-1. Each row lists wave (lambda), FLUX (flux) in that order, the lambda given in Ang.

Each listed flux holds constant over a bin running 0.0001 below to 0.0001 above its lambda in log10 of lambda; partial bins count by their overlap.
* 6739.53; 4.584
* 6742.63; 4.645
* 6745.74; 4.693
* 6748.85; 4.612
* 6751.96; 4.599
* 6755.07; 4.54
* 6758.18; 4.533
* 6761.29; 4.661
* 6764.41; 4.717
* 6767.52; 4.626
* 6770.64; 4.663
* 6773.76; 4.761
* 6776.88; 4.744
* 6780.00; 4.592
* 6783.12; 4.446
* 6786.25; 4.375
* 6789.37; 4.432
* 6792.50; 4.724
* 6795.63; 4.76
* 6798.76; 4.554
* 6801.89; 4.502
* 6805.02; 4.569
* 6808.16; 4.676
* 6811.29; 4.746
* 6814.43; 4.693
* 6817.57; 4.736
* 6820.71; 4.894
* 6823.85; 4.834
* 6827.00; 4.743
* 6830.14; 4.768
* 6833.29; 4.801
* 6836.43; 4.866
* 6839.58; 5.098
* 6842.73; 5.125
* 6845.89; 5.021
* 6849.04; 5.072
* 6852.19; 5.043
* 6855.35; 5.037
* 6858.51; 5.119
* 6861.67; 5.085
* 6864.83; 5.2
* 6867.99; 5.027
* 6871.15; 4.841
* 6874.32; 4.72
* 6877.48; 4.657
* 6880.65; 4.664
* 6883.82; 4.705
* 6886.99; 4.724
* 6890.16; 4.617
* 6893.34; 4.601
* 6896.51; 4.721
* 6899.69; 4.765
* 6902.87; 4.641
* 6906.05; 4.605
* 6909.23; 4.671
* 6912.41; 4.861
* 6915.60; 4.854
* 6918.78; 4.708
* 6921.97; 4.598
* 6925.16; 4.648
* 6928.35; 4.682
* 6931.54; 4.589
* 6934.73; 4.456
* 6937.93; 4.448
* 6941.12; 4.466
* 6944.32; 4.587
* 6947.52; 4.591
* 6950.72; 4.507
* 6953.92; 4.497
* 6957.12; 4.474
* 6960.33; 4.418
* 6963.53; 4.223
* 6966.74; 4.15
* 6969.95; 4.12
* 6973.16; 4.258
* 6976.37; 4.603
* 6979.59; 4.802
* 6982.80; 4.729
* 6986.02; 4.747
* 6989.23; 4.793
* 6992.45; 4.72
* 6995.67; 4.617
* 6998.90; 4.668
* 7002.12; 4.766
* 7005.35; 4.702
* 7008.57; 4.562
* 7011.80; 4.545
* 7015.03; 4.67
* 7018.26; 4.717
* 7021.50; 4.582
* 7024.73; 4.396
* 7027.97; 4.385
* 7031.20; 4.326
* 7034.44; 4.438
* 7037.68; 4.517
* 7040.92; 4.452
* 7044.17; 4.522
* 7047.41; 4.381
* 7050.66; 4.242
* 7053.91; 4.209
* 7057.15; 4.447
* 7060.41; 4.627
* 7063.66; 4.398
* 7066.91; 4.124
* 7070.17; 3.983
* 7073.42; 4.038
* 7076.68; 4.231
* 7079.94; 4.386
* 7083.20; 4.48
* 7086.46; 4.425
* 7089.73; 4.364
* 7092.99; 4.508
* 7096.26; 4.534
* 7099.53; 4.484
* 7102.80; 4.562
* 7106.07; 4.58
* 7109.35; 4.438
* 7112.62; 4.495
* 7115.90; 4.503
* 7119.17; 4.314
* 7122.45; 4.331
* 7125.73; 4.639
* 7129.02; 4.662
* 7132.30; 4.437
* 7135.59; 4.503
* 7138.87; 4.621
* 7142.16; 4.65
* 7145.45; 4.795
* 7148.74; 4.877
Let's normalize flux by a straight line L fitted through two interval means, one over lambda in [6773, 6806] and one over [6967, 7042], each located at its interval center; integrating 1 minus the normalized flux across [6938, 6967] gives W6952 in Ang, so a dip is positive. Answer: 0.8 Ang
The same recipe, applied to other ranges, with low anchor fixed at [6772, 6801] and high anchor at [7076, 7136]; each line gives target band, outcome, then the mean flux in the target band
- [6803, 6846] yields -2.2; 4.82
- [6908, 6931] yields -0.9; 4.71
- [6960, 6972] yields 0.8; 4.21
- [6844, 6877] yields -3.2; 5.01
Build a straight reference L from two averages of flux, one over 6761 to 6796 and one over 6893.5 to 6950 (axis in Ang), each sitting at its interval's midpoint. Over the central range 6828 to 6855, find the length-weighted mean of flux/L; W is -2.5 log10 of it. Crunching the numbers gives -0.08 mag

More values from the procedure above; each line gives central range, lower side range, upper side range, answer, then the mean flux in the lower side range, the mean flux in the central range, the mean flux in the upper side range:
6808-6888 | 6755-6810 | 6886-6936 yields -0.06 mag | 4.61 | 4.89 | 4.67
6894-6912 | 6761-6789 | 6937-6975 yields -0.05 mag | 4.61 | 4.69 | 4.4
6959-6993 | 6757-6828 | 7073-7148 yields 0.01 mag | 4.65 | 4.5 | 4.49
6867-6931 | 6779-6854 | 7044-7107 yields -0.02 mag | 4.76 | 4.71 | 4.37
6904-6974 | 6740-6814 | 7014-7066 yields 0.00 mag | 4.62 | 4.52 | 4.45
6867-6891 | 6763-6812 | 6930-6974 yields -0.06 mag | 4.62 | 4.74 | 4.42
